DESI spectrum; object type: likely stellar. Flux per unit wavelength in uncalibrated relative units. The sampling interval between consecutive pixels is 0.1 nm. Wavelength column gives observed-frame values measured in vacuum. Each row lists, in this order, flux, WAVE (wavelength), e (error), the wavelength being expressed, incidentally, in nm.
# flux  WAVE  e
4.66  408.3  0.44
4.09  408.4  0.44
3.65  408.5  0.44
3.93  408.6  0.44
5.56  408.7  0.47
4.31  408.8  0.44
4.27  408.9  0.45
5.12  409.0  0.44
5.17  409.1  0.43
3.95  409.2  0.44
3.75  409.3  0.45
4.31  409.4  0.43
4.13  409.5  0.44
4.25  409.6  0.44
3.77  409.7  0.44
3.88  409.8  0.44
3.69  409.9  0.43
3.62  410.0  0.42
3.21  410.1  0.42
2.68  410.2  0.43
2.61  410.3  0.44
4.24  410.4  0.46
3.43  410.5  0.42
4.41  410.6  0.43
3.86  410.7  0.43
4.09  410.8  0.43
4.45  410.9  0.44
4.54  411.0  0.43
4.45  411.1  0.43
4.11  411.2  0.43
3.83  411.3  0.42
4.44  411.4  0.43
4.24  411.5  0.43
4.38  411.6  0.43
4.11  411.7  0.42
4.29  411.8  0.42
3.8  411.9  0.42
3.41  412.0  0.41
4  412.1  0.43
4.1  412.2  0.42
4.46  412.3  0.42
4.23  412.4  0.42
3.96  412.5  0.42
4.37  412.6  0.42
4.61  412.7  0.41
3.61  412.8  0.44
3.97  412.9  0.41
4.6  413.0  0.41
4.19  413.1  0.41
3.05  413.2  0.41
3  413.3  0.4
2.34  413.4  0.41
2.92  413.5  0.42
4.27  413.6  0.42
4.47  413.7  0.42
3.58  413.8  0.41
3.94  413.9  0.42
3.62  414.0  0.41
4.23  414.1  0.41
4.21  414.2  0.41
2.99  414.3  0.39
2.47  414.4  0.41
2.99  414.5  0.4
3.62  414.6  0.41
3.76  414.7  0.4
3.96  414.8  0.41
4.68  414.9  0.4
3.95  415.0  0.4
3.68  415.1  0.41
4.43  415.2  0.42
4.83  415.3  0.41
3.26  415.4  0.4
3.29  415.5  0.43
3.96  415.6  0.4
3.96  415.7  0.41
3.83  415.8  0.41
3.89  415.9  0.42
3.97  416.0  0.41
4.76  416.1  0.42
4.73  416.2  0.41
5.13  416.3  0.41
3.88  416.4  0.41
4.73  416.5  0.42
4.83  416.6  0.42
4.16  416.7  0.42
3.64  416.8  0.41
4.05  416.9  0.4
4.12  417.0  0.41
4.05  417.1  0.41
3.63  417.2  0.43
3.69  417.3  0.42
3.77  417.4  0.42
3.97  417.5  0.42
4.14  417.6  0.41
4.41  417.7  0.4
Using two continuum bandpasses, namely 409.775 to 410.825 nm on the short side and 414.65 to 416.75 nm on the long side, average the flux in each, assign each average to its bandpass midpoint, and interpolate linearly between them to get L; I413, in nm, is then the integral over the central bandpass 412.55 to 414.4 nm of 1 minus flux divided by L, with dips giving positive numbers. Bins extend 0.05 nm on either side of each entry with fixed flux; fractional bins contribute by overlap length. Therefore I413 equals 0.09 nm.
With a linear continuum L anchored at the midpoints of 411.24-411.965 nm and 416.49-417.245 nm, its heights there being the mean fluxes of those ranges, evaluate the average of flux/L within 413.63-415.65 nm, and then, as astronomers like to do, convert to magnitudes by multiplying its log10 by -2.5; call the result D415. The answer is 0.09 mag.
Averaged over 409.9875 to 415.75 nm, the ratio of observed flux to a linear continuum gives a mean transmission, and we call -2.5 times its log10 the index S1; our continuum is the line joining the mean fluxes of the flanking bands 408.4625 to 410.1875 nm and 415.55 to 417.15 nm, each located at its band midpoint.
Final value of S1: 0.09 mag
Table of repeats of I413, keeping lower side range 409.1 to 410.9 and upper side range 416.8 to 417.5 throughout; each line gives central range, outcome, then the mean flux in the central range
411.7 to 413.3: -0.07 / 4.01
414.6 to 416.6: -0.15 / 4.15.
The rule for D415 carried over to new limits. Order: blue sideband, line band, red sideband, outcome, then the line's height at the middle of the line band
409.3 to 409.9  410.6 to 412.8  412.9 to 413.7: -0.112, 3.76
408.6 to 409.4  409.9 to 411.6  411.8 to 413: 0.105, 4.3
